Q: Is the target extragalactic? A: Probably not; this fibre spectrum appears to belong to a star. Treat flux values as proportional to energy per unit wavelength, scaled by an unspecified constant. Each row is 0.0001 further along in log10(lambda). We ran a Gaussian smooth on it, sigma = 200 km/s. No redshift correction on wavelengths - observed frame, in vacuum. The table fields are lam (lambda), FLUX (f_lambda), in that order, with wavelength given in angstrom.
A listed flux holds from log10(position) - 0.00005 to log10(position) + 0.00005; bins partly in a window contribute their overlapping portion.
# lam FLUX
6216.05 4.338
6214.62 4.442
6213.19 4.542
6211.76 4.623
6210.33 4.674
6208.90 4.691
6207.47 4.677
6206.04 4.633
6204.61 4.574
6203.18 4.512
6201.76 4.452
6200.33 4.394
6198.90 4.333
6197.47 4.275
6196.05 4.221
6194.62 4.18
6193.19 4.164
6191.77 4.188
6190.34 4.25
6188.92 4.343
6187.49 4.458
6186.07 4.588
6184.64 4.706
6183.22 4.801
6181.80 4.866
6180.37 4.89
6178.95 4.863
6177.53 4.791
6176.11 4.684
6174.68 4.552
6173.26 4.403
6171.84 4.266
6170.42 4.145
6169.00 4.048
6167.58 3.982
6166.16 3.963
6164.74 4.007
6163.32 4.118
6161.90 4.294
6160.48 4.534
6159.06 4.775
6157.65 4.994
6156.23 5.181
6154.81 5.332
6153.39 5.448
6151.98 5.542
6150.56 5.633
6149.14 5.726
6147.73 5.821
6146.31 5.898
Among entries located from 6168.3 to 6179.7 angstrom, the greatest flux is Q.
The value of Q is 4.863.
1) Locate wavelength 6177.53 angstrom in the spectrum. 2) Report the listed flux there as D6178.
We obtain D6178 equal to 4.791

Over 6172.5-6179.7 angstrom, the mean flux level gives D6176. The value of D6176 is 4.66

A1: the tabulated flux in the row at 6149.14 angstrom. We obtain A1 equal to 5.726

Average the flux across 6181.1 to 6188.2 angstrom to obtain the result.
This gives 4.69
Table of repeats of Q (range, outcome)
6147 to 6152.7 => 5.821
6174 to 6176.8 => 4.684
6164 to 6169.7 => 4.048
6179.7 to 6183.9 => 4.89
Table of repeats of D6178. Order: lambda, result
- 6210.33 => 4.674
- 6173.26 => 4.403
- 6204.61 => 4.574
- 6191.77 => 4.188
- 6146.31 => 5.898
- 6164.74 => 4.007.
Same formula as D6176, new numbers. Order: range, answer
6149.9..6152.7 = 5.59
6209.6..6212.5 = 4.65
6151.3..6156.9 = 5.38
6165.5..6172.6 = 4.09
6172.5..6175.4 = 4.47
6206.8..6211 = 4.68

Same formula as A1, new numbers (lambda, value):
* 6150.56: 5.633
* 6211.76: 4.623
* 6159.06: 4.775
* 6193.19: 4.164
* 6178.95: 4.863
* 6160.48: 4.534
